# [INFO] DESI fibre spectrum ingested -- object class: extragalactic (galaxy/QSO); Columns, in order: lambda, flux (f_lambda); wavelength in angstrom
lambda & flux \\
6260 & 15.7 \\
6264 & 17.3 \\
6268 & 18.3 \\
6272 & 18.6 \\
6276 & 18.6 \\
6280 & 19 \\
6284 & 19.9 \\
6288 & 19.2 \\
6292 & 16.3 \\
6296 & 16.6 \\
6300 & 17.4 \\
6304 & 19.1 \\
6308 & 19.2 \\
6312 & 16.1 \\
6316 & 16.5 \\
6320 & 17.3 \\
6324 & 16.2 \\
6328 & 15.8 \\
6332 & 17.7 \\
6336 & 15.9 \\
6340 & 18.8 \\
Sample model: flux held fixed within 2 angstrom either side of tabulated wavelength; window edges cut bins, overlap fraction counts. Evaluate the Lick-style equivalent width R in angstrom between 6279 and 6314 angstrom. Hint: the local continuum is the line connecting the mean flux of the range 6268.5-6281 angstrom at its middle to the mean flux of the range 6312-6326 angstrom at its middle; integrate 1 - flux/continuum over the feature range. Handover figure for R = -0.83 angstrom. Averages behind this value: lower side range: 18.7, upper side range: 16.6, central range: 18.1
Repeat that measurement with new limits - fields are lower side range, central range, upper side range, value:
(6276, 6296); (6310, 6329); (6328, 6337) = 0.8 angstrom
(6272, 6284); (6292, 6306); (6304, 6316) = 0.5 angstrom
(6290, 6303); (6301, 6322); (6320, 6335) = -1.0 angstrom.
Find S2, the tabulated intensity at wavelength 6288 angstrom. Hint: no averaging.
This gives 19.2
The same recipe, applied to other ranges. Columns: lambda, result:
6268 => 18.3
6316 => 16.5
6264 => 17.3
